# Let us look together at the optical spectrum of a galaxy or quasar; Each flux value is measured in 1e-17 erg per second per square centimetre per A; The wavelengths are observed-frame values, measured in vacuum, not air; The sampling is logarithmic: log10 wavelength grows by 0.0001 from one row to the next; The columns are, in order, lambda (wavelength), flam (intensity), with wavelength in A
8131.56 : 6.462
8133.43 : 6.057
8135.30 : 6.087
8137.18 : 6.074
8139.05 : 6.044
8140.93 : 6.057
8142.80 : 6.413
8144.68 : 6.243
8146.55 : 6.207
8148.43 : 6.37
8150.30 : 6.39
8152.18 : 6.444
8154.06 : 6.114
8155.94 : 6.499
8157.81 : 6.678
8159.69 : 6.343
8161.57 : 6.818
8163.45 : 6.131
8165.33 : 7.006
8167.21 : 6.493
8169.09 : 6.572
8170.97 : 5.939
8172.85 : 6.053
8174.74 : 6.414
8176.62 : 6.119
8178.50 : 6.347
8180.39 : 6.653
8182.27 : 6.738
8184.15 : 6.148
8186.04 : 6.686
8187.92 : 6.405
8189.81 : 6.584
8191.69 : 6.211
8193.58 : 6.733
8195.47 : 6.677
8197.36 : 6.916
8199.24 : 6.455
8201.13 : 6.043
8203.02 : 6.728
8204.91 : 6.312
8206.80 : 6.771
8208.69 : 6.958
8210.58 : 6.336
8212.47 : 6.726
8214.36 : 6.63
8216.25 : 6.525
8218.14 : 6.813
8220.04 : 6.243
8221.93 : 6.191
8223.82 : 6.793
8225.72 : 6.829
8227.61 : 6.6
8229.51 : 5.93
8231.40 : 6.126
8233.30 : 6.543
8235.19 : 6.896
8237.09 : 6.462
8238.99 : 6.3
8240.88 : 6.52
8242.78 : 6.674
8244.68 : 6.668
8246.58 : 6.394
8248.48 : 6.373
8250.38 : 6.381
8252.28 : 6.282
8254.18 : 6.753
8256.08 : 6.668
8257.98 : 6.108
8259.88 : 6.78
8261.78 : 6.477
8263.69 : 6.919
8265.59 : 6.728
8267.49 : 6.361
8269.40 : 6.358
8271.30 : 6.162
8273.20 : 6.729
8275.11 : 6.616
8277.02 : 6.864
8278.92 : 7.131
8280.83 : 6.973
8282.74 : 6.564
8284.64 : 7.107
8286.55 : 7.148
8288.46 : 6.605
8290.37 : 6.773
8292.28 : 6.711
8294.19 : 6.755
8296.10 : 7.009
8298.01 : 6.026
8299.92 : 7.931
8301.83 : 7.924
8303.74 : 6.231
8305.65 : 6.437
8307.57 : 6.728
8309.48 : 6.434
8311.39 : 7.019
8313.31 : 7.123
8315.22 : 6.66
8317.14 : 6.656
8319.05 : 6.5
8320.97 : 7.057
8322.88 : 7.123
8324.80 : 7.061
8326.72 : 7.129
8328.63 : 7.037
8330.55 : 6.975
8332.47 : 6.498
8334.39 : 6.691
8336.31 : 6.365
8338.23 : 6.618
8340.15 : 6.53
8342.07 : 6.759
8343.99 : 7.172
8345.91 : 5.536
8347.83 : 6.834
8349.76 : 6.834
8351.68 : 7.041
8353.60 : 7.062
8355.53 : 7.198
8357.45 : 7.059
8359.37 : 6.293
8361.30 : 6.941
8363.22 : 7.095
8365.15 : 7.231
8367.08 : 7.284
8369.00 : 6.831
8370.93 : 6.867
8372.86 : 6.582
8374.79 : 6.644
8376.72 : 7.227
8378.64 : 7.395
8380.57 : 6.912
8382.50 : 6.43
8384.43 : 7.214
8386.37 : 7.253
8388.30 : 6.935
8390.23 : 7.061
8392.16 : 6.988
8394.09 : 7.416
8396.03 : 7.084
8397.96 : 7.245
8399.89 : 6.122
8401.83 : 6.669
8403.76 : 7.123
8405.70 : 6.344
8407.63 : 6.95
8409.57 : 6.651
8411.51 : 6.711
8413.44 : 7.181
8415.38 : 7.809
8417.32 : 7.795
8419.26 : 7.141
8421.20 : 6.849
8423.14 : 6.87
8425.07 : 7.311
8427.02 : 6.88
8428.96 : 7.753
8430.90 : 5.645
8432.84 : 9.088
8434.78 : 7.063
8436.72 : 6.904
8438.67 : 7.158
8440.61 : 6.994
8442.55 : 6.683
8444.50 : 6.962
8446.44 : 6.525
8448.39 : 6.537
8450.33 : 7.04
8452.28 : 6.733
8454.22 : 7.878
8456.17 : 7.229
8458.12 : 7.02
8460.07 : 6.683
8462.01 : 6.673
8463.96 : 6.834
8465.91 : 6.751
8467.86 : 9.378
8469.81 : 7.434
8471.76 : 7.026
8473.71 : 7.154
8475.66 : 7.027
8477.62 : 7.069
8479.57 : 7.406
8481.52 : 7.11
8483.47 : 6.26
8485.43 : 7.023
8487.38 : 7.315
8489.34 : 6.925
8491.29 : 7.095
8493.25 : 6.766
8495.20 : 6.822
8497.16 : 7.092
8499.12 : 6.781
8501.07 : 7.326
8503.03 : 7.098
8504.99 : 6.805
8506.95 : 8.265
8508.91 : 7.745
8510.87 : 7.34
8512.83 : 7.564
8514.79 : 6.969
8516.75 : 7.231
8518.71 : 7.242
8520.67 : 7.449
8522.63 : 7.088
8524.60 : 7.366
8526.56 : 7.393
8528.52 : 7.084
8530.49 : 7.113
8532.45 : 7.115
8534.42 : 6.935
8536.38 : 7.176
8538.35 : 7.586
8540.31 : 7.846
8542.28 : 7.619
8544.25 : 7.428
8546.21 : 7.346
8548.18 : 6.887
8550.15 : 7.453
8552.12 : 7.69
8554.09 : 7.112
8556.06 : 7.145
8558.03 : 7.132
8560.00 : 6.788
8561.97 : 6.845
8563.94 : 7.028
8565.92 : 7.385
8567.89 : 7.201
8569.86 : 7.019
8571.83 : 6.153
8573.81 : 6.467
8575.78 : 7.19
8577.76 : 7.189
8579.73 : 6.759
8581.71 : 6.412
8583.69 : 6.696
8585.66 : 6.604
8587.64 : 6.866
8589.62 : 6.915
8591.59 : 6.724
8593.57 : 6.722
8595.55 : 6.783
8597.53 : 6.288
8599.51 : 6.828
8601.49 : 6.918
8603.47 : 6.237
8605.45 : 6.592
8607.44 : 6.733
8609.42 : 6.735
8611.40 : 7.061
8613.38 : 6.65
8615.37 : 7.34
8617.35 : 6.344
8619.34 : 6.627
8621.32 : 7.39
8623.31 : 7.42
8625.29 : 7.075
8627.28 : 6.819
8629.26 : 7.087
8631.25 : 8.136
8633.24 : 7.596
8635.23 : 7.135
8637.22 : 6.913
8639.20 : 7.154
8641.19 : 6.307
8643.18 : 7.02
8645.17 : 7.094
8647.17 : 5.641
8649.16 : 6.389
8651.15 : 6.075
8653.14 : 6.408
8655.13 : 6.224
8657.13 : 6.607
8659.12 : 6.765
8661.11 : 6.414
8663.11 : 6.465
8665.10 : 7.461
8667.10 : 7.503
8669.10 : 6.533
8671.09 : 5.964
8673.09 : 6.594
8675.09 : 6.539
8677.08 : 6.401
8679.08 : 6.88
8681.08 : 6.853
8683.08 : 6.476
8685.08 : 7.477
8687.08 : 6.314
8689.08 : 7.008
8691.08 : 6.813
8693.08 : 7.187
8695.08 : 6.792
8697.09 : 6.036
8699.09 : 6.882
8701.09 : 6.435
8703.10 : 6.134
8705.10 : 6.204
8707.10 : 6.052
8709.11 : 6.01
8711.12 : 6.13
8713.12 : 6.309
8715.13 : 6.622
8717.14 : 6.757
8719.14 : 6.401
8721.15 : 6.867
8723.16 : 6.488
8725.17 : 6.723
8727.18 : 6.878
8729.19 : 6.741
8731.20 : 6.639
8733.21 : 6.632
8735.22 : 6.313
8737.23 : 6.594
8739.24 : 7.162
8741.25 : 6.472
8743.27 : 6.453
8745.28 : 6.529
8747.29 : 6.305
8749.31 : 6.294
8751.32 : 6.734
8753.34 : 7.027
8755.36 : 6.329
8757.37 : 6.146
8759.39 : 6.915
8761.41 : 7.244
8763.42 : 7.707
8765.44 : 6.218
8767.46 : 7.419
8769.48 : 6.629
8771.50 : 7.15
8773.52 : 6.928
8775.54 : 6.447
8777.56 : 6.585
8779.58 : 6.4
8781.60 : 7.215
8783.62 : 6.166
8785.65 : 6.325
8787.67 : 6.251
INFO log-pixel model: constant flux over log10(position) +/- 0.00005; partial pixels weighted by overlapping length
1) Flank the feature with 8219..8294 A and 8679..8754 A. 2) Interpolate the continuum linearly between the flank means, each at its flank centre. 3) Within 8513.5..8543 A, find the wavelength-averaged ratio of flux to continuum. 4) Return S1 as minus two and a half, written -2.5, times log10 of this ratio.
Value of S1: -0.109 mag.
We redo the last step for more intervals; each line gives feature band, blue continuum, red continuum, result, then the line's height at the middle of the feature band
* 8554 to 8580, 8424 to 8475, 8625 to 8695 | 0.00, 6.93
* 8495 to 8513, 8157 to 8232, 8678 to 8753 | -0.12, 6.55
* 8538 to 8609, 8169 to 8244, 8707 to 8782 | -0.06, 6.6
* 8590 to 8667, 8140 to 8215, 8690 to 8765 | -0.04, 6.57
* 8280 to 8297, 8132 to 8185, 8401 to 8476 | -0.03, 6.69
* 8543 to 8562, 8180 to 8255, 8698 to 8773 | -0.10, 6.58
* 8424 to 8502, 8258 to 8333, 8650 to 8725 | -0.06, 6.7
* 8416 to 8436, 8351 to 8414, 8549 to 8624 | -0.05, 6.93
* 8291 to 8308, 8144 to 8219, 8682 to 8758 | -0.06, 6.5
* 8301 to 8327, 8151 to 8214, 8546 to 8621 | -0.04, 6.61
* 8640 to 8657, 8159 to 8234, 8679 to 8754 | 0.03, 6.58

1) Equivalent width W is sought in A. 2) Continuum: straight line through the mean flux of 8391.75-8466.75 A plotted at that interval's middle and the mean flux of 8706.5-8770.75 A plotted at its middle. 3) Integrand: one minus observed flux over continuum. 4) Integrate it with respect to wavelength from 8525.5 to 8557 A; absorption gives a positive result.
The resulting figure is -2.02 A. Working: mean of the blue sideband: 7.01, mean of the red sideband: 6.62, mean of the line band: 7.31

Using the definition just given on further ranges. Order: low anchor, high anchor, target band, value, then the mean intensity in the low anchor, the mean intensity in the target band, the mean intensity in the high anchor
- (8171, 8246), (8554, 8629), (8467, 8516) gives -3.4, 6.5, 7.23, 6.85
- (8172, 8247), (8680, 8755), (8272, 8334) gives -3.2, 6.5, 6.86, 6.59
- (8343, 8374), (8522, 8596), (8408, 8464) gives -0.9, 6.86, 7.06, 7.06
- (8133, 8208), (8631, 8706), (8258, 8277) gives -0.3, 6.4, 6.56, 6.69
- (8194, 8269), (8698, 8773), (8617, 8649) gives -1.9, 6.54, 6.98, 6.61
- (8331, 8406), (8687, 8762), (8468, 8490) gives -1.3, 6.86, 7.16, 6.57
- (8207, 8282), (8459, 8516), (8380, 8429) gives -0.4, 6.56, 7.01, 7.16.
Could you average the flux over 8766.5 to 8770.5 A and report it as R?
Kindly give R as 7.02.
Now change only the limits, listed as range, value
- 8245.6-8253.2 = 6.36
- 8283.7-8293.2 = 6.86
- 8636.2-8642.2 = 6.8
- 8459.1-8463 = 6.69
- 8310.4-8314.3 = 7.06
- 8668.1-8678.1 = 6.41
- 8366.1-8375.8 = 6.84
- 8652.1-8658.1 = 6.41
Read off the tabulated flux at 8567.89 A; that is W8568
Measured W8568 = 7.201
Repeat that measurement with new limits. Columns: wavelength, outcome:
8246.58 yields 6.394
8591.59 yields 6.724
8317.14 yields 6.656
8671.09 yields 5.964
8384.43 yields 7.214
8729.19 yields 6.741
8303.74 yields 6.231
